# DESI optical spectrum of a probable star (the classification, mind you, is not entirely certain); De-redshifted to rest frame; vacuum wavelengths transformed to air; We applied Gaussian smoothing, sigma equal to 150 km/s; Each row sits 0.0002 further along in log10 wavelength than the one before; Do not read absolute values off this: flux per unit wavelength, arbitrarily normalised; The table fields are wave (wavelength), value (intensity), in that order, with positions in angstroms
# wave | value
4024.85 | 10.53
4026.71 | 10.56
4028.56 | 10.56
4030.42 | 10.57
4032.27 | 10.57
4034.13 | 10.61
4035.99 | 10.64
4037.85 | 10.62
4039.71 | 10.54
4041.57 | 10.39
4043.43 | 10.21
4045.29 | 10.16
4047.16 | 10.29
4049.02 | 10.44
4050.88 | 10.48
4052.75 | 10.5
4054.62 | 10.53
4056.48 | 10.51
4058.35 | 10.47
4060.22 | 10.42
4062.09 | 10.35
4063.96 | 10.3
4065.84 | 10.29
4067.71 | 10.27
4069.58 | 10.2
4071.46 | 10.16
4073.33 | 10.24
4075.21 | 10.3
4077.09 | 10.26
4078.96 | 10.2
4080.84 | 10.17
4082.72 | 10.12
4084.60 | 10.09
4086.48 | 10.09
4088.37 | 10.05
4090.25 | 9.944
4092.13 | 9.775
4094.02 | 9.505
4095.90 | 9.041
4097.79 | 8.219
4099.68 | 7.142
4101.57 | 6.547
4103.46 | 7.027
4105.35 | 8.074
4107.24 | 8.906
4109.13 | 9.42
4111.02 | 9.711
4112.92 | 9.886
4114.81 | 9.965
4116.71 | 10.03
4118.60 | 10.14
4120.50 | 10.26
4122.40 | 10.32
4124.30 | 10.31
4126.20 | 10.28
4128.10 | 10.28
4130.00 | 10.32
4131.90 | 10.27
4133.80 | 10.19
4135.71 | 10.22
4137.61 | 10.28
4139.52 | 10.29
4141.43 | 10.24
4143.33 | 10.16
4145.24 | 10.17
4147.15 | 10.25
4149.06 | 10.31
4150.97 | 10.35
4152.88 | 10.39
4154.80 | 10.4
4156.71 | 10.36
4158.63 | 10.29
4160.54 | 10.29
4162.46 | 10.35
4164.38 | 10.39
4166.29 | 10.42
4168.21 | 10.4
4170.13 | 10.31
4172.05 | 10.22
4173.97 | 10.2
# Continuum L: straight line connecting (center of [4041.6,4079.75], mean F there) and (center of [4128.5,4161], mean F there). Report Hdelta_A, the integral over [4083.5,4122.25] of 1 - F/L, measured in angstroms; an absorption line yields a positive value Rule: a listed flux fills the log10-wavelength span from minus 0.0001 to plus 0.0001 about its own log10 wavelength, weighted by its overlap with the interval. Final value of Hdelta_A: 4.1 angstroms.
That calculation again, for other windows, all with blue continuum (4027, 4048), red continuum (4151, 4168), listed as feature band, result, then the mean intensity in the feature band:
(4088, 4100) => 1.46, 9.15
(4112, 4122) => 0.32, 10.1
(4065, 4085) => 0.43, 10.2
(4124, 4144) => 0.25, 10.3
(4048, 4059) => -0.03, 10.5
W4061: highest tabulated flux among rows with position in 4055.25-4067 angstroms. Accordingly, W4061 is 10.51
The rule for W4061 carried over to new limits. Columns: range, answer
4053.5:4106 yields 10.53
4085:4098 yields 10.09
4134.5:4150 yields 10.31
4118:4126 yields 10.32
